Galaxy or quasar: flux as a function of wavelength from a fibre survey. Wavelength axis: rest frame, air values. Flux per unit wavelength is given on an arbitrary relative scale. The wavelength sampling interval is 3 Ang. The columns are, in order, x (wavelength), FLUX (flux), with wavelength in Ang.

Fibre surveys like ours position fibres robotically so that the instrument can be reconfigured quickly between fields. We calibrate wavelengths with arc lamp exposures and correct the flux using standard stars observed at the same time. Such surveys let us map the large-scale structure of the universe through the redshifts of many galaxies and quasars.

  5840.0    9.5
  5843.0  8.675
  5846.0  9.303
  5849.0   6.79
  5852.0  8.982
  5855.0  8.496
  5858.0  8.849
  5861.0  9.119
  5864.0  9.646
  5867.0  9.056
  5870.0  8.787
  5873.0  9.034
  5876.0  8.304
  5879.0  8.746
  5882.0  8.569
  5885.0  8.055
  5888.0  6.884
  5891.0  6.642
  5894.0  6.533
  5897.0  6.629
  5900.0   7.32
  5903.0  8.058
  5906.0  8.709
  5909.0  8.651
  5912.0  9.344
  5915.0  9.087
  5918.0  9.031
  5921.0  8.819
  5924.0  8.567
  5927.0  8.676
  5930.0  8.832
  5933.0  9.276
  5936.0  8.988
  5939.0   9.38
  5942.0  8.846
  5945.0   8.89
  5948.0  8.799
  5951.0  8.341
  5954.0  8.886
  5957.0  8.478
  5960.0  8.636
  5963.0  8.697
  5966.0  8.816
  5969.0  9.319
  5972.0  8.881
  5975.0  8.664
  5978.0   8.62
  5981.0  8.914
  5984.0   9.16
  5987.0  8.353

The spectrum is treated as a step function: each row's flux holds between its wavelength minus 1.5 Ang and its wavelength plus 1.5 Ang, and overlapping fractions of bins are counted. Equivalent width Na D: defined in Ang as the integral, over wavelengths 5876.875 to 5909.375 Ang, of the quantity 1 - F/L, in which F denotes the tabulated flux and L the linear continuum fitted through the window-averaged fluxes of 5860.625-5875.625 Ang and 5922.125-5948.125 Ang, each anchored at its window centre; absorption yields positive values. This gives 4.78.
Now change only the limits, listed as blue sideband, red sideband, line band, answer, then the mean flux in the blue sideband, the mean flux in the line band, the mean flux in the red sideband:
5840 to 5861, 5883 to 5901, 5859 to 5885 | -3.50 Ang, 8.63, 8.86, 7.05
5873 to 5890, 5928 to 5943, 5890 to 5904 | 2.33 Ang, 8.15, 7.01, 9.06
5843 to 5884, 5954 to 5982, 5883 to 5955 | 3.11 Ang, 8.73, 8.38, 8.78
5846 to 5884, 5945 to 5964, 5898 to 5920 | 0.32 Ang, 8.71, 8.56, 8.66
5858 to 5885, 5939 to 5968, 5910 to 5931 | -0.26 Ang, 8.86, 8.9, 8.76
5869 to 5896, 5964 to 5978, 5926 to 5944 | -1.10 Ang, 7.91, 9.01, 8.88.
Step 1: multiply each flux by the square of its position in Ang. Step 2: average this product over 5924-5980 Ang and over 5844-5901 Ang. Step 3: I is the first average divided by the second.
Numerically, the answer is 1.11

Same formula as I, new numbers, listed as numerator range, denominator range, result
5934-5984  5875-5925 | 1.11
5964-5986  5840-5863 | 1.07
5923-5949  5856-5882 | 1.02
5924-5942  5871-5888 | 1.09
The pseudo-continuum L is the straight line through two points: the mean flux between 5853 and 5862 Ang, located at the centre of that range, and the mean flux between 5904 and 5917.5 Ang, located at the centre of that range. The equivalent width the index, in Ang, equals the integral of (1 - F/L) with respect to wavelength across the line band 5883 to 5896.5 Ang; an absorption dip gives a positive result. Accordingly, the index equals 2.8 Ang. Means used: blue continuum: 8.81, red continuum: 8.92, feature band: 7.06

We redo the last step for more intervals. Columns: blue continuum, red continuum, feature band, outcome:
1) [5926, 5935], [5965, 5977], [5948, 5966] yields 0.6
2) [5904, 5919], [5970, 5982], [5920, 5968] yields 0.2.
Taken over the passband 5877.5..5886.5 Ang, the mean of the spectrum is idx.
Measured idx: 8.46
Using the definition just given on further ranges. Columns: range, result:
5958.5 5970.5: 8.87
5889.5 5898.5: 6.6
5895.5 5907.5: 7.68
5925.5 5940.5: 9.03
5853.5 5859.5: 8.67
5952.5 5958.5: 8.68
